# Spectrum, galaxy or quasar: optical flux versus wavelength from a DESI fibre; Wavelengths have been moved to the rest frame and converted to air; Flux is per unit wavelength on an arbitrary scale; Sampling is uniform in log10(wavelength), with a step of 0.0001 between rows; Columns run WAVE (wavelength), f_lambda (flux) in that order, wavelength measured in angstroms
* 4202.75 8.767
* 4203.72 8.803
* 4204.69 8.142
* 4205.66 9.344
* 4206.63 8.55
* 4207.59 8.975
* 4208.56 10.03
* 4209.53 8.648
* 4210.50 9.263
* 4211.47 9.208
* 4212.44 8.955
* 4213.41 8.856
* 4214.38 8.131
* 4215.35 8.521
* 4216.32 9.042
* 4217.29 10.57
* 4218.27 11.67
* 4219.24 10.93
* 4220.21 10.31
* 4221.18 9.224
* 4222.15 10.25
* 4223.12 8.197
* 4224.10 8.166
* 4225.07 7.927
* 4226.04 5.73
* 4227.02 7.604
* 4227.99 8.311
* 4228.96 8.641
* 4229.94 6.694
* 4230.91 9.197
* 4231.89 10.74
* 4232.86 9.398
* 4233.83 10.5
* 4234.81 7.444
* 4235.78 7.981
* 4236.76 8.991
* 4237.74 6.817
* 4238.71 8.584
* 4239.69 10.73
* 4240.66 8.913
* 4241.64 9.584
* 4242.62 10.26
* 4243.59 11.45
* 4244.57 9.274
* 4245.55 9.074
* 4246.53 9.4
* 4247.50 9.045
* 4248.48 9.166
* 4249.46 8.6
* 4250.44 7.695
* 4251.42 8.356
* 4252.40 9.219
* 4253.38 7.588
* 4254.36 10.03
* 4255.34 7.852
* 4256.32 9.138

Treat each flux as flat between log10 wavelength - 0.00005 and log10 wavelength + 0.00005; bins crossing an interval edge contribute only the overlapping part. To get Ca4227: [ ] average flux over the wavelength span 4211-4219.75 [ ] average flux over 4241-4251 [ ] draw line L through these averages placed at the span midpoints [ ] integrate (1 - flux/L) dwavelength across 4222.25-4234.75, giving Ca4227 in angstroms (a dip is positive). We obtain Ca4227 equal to 1.33 angstroms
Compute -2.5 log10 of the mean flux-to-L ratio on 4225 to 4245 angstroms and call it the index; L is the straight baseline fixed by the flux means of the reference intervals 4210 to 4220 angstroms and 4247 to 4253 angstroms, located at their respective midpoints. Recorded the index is 0.02 mag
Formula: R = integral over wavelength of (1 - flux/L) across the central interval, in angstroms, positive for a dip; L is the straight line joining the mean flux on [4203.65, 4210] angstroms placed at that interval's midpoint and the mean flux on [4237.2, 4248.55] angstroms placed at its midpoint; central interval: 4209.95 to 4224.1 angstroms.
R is -0.62 angstroms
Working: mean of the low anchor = 8.94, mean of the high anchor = 9.37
